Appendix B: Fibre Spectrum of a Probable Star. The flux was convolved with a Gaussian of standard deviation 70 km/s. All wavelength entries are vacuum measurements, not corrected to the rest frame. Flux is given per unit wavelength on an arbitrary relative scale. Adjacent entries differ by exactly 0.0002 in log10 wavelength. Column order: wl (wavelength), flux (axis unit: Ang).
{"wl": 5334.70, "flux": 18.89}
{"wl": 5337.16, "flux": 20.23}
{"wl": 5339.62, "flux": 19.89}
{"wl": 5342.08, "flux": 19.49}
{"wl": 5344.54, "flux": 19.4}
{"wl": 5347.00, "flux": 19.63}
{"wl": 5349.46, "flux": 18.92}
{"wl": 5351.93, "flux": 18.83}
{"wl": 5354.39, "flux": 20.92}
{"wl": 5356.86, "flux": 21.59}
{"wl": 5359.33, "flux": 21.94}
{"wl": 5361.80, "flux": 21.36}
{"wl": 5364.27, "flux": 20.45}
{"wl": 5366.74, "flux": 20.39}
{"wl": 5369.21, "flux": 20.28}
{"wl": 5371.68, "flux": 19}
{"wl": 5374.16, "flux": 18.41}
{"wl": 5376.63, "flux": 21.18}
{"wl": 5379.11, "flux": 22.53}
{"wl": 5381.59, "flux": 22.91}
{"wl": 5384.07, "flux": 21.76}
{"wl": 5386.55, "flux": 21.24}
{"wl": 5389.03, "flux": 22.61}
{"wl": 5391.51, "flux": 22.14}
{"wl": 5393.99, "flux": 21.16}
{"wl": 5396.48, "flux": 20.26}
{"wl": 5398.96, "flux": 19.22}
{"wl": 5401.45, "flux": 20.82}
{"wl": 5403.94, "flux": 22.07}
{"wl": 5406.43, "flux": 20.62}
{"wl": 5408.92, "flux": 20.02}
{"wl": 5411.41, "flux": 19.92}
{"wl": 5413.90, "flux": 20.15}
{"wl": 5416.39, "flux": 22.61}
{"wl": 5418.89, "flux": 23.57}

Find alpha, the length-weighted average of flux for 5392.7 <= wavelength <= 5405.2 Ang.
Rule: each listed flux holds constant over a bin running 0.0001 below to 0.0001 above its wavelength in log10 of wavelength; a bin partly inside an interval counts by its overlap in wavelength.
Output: 20.7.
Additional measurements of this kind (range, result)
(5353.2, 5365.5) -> 21.2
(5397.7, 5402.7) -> 20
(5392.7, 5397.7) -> 20.7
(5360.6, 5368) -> 20.7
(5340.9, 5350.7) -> 19.4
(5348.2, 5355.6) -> 19.6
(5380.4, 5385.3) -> 22.3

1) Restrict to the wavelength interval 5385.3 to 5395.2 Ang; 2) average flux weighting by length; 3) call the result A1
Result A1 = 21.8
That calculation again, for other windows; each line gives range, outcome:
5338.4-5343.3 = 19.7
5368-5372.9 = 19.7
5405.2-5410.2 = 20.3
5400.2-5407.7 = 21.1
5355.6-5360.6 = 21.7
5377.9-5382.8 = 22.7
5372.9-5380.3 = 20.7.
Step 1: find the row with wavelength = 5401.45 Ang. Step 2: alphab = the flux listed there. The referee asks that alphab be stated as 20.82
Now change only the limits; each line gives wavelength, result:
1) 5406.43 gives 20.62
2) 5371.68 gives 19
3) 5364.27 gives 20.45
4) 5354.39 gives 20.92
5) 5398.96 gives 19.22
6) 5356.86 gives 21.59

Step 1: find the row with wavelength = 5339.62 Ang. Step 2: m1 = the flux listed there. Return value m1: 19.89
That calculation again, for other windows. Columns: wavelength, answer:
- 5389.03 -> 22.61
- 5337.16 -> 20.23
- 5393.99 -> 21.16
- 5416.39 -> 22.61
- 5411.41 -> 19.92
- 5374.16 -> 18.41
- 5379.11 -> 22.53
